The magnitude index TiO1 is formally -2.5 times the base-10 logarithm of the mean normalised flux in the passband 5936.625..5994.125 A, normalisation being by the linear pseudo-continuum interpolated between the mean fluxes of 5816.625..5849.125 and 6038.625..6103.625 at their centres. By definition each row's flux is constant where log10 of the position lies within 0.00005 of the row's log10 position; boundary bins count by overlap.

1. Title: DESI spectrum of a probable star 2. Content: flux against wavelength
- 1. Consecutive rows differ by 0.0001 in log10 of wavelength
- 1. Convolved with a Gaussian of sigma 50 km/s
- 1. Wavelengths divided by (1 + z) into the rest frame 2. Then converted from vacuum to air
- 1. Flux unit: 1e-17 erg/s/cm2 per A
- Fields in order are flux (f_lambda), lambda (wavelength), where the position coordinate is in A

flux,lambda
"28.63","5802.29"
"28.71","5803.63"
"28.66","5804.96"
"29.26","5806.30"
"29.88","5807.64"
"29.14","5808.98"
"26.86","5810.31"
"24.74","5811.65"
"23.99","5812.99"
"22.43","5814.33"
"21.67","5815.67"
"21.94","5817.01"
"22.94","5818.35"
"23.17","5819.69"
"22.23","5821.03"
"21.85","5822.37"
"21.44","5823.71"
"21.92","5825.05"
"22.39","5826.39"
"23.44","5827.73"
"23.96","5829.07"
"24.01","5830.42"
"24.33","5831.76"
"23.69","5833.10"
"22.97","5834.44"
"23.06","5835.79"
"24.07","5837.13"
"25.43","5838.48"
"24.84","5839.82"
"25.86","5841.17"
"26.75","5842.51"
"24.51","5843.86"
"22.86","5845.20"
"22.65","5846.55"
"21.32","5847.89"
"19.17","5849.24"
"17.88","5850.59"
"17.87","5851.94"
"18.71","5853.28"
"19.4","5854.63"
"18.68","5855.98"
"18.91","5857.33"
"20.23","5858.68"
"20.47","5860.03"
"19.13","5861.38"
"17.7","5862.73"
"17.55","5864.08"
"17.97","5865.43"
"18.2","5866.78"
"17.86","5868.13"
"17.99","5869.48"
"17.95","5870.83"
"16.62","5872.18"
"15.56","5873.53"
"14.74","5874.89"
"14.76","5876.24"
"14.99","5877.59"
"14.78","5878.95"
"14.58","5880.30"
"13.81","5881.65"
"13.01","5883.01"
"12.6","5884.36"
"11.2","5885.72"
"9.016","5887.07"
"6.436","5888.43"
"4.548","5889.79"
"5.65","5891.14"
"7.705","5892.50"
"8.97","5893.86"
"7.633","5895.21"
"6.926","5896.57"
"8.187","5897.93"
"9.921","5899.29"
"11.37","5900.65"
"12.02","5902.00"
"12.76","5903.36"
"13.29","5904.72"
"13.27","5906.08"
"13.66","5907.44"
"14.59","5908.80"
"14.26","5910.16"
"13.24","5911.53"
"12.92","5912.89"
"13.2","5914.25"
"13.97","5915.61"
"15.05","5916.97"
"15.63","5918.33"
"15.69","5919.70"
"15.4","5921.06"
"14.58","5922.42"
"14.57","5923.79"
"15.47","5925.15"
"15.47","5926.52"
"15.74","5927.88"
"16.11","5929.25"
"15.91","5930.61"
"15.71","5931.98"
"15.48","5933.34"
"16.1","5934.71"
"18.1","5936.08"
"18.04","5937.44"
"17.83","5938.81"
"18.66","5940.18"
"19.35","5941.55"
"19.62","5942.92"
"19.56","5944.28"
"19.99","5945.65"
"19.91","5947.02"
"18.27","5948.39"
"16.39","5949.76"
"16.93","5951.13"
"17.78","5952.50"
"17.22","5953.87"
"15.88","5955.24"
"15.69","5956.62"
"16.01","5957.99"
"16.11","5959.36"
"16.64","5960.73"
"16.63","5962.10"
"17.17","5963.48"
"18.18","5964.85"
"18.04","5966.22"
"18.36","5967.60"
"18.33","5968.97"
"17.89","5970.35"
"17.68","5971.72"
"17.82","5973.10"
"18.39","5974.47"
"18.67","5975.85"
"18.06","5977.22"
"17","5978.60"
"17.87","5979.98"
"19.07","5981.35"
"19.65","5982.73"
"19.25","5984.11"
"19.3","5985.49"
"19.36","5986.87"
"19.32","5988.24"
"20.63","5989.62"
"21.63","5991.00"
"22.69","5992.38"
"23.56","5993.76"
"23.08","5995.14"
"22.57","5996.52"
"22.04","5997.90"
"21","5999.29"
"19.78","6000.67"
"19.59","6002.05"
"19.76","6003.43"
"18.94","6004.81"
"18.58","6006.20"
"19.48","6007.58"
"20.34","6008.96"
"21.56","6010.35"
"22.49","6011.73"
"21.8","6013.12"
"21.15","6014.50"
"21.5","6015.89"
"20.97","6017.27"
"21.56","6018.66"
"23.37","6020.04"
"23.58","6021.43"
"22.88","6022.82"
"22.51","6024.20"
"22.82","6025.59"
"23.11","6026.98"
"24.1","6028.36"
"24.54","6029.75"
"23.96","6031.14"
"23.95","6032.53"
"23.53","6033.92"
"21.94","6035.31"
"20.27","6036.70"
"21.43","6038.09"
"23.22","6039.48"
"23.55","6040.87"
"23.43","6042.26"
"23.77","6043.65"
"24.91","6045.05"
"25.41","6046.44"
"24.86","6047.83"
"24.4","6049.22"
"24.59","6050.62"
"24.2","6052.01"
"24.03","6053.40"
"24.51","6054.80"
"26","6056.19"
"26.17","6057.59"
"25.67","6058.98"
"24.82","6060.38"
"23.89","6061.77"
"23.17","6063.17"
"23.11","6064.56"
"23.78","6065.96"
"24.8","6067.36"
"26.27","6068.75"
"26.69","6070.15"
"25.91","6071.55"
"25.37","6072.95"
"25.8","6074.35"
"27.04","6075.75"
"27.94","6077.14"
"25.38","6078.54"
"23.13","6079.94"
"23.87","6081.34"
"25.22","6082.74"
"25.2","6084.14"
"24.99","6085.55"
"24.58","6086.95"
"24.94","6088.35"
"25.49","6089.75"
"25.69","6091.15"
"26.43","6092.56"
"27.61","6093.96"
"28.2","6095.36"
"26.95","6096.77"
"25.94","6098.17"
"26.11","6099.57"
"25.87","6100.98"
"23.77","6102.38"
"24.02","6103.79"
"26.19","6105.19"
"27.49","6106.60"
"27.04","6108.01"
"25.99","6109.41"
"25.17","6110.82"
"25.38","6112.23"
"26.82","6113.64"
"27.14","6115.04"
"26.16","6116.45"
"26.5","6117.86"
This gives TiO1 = 0.303 mag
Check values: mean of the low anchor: 23.3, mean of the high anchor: 25.1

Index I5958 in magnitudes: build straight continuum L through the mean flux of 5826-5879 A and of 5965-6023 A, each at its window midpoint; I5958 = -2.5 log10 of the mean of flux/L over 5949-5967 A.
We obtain 0.20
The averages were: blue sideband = 20.4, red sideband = 20.2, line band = 16.8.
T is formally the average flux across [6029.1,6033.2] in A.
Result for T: 24.1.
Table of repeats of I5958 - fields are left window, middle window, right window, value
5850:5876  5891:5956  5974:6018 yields 0.28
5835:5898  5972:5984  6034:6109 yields 0.16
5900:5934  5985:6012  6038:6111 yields -0.04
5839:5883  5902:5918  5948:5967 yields 0.29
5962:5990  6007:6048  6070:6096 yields -0.04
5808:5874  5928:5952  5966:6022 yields 0.17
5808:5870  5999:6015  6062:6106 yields 0.20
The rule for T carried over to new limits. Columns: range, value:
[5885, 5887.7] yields 10.2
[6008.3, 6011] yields 20.9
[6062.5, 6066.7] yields 23.4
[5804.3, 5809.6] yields 29.2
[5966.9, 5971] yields 18.2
